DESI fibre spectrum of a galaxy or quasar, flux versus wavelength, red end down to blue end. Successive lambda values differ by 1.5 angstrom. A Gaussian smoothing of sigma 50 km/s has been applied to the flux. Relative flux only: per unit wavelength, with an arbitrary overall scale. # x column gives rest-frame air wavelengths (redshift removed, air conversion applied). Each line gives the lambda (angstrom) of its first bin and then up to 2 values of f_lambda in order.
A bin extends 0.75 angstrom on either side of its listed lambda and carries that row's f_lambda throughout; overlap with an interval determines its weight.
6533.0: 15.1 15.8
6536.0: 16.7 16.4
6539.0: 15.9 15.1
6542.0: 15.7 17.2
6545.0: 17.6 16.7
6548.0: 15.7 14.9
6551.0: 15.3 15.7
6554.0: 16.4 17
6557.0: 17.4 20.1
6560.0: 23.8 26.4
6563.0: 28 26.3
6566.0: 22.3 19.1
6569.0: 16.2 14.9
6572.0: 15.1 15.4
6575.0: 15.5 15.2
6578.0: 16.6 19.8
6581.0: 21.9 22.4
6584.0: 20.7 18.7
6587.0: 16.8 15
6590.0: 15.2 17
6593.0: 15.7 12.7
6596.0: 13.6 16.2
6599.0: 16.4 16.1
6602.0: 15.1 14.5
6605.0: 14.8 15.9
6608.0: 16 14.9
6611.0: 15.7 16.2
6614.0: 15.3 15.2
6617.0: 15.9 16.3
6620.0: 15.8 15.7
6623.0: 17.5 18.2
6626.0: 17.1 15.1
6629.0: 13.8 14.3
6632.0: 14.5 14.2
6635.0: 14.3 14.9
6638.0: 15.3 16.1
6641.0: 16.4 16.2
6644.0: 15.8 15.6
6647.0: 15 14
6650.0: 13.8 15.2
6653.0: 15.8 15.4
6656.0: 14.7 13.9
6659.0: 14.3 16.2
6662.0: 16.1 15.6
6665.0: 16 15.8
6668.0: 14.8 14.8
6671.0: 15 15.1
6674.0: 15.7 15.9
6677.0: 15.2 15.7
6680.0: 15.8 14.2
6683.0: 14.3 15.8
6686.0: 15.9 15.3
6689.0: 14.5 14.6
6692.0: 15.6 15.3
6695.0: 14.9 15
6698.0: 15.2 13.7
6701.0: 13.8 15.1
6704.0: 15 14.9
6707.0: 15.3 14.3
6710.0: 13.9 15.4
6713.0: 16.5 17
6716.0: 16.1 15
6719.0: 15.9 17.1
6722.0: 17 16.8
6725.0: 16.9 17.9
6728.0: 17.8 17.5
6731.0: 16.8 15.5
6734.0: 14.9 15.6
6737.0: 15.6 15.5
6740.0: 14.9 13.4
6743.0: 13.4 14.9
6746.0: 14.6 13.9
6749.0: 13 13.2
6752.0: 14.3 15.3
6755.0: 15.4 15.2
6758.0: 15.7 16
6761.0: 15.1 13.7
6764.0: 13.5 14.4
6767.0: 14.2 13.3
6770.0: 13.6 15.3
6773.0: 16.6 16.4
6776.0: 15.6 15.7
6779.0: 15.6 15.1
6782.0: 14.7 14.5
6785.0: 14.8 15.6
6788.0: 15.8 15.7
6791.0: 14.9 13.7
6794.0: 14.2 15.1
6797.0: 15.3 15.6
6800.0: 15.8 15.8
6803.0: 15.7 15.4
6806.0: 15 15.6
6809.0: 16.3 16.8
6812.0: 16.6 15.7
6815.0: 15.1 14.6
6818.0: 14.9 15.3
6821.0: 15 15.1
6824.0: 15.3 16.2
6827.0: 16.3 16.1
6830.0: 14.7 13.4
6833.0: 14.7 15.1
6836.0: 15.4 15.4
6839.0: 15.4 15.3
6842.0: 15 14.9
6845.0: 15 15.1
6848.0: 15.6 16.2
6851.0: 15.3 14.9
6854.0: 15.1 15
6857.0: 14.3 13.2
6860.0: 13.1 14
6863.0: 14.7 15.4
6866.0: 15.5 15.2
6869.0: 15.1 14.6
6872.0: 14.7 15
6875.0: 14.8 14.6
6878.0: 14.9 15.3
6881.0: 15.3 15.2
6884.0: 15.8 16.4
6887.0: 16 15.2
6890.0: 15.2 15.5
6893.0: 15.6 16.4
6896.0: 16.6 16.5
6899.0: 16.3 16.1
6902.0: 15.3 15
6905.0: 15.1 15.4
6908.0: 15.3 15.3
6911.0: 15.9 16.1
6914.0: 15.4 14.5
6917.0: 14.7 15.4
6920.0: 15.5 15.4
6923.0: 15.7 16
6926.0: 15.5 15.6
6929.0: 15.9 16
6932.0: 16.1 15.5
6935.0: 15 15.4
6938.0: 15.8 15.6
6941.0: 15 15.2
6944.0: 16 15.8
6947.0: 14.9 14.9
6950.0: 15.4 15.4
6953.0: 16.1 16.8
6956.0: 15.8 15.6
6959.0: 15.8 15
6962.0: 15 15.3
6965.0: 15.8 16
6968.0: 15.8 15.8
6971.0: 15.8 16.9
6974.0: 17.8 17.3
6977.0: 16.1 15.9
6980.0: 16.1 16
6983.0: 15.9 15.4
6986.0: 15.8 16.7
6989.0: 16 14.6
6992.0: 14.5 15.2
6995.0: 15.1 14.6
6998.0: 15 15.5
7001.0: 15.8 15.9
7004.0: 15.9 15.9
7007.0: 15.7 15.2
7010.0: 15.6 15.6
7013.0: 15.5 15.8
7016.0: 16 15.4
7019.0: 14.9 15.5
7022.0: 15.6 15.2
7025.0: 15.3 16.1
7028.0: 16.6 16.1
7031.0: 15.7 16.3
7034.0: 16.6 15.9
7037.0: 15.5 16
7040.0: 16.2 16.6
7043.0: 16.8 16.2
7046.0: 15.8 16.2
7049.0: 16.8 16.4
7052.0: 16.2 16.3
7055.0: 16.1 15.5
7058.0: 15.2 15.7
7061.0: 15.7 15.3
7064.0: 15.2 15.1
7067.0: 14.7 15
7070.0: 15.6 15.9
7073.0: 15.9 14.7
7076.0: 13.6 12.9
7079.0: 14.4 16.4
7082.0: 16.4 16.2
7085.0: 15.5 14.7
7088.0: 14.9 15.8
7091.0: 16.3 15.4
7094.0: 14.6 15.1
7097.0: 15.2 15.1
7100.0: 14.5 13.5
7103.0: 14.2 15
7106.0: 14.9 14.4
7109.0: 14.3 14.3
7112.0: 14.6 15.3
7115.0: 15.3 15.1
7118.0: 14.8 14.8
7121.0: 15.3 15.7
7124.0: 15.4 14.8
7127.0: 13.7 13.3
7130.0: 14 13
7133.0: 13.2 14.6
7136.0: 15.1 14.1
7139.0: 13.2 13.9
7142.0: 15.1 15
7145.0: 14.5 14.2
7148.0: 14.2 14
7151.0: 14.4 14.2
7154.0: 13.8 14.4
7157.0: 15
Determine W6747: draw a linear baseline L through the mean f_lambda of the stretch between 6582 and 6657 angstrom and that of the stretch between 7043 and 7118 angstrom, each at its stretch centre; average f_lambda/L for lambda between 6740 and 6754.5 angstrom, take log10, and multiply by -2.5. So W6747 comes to 0.11 mag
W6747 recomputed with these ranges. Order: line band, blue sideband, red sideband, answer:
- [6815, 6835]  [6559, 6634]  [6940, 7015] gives 0.08 mag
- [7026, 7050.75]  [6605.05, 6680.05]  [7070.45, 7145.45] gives -0.09 mag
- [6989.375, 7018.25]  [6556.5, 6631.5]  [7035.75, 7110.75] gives 0.02 mag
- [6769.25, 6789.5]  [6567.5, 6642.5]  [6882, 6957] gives 0.03 mag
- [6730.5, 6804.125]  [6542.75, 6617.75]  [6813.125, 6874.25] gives 0.05 mag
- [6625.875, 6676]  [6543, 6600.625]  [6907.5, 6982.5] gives 0.15 mag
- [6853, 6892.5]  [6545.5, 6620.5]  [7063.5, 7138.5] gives 0.07 mag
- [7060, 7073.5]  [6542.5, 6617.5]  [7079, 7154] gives -0.03 mag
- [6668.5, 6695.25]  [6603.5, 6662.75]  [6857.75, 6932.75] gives 0.01 mag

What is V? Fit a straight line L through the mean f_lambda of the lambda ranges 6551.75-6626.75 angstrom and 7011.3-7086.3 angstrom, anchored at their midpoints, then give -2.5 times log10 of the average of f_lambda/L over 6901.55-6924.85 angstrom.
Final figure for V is 0.056 mag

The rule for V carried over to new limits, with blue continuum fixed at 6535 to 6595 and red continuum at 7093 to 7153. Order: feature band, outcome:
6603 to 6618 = 0.14 mag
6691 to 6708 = 0.15 mag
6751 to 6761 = 0.10 mag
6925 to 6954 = 0.00 mag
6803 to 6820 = 0.05 mag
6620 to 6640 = 0.13 mag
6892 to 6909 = 0.01 mag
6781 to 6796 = 0.11 mag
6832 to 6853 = 0.07 mag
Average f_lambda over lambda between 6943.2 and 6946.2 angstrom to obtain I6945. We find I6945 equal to 15.9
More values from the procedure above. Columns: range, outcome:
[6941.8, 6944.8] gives 15.6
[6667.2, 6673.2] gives 14.9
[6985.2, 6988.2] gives 16.2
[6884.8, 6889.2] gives 15.9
